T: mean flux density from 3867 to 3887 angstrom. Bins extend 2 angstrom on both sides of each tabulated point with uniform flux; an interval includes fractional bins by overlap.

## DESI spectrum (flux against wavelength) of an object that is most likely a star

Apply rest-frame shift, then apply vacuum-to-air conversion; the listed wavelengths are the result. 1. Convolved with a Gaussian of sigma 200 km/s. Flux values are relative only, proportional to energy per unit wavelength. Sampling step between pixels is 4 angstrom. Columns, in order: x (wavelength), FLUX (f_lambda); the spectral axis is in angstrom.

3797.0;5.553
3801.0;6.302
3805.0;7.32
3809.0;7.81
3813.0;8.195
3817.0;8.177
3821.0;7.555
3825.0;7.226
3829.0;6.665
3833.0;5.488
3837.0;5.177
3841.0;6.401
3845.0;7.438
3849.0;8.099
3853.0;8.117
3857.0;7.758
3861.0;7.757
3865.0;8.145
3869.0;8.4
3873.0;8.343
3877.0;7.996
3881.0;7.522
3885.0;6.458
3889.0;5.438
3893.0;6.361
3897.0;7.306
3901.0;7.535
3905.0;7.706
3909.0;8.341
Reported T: 7.74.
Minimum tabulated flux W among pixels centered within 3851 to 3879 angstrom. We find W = 7.757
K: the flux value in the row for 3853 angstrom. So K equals 8.117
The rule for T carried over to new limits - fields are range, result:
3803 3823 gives 7.81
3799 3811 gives 7.14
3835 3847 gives 6.34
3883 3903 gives 6.62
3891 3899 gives 6.83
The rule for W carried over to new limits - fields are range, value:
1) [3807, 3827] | 7.226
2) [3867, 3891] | 5.438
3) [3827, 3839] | 5.177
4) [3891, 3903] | 6.361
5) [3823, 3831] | 6.665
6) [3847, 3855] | 8.099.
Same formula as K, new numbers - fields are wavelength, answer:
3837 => 5.177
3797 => 5.553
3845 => 7.438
